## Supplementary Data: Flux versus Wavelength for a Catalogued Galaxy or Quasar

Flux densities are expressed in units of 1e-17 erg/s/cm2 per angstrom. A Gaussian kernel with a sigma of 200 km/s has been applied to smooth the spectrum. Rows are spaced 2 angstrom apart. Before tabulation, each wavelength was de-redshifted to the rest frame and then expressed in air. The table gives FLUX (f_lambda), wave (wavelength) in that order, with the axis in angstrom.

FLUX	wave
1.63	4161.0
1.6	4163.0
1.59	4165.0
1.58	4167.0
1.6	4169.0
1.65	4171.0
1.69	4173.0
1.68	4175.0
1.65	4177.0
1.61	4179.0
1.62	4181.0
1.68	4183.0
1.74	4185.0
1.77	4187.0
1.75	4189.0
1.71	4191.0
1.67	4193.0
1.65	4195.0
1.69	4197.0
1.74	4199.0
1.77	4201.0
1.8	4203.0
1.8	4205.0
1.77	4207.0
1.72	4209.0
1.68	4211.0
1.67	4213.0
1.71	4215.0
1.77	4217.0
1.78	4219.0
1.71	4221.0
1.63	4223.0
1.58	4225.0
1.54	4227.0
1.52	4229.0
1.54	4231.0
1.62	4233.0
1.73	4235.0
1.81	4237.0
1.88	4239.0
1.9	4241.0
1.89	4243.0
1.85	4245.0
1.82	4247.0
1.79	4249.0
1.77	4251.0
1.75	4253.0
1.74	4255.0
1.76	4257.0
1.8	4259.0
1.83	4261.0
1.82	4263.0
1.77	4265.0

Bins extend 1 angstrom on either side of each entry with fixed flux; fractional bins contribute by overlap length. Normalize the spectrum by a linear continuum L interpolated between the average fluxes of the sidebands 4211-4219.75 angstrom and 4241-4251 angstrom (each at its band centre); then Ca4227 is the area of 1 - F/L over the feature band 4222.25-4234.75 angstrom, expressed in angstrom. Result 1.4 angstrom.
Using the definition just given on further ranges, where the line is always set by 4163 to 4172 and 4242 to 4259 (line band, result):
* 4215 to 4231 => 0.81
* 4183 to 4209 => -1.01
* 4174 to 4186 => -0.22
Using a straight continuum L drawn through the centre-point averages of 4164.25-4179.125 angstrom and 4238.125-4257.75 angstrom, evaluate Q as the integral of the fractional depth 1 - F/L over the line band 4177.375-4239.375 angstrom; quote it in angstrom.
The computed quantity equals 0.8 angstrom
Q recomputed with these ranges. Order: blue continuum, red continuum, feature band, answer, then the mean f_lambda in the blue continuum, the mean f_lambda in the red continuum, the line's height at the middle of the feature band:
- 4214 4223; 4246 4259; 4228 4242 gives 0.3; 1.73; 1.77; 1.75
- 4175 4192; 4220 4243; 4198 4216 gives -0.5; 1.69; 1.69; 1.69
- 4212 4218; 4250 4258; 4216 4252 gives 0.1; 1.72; 1.75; 1.74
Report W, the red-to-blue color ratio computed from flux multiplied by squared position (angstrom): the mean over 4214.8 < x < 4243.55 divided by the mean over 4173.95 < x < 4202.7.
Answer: 1.0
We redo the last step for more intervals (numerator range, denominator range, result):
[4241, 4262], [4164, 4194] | 1.12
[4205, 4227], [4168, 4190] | 1.03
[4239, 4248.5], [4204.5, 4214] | 1.10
